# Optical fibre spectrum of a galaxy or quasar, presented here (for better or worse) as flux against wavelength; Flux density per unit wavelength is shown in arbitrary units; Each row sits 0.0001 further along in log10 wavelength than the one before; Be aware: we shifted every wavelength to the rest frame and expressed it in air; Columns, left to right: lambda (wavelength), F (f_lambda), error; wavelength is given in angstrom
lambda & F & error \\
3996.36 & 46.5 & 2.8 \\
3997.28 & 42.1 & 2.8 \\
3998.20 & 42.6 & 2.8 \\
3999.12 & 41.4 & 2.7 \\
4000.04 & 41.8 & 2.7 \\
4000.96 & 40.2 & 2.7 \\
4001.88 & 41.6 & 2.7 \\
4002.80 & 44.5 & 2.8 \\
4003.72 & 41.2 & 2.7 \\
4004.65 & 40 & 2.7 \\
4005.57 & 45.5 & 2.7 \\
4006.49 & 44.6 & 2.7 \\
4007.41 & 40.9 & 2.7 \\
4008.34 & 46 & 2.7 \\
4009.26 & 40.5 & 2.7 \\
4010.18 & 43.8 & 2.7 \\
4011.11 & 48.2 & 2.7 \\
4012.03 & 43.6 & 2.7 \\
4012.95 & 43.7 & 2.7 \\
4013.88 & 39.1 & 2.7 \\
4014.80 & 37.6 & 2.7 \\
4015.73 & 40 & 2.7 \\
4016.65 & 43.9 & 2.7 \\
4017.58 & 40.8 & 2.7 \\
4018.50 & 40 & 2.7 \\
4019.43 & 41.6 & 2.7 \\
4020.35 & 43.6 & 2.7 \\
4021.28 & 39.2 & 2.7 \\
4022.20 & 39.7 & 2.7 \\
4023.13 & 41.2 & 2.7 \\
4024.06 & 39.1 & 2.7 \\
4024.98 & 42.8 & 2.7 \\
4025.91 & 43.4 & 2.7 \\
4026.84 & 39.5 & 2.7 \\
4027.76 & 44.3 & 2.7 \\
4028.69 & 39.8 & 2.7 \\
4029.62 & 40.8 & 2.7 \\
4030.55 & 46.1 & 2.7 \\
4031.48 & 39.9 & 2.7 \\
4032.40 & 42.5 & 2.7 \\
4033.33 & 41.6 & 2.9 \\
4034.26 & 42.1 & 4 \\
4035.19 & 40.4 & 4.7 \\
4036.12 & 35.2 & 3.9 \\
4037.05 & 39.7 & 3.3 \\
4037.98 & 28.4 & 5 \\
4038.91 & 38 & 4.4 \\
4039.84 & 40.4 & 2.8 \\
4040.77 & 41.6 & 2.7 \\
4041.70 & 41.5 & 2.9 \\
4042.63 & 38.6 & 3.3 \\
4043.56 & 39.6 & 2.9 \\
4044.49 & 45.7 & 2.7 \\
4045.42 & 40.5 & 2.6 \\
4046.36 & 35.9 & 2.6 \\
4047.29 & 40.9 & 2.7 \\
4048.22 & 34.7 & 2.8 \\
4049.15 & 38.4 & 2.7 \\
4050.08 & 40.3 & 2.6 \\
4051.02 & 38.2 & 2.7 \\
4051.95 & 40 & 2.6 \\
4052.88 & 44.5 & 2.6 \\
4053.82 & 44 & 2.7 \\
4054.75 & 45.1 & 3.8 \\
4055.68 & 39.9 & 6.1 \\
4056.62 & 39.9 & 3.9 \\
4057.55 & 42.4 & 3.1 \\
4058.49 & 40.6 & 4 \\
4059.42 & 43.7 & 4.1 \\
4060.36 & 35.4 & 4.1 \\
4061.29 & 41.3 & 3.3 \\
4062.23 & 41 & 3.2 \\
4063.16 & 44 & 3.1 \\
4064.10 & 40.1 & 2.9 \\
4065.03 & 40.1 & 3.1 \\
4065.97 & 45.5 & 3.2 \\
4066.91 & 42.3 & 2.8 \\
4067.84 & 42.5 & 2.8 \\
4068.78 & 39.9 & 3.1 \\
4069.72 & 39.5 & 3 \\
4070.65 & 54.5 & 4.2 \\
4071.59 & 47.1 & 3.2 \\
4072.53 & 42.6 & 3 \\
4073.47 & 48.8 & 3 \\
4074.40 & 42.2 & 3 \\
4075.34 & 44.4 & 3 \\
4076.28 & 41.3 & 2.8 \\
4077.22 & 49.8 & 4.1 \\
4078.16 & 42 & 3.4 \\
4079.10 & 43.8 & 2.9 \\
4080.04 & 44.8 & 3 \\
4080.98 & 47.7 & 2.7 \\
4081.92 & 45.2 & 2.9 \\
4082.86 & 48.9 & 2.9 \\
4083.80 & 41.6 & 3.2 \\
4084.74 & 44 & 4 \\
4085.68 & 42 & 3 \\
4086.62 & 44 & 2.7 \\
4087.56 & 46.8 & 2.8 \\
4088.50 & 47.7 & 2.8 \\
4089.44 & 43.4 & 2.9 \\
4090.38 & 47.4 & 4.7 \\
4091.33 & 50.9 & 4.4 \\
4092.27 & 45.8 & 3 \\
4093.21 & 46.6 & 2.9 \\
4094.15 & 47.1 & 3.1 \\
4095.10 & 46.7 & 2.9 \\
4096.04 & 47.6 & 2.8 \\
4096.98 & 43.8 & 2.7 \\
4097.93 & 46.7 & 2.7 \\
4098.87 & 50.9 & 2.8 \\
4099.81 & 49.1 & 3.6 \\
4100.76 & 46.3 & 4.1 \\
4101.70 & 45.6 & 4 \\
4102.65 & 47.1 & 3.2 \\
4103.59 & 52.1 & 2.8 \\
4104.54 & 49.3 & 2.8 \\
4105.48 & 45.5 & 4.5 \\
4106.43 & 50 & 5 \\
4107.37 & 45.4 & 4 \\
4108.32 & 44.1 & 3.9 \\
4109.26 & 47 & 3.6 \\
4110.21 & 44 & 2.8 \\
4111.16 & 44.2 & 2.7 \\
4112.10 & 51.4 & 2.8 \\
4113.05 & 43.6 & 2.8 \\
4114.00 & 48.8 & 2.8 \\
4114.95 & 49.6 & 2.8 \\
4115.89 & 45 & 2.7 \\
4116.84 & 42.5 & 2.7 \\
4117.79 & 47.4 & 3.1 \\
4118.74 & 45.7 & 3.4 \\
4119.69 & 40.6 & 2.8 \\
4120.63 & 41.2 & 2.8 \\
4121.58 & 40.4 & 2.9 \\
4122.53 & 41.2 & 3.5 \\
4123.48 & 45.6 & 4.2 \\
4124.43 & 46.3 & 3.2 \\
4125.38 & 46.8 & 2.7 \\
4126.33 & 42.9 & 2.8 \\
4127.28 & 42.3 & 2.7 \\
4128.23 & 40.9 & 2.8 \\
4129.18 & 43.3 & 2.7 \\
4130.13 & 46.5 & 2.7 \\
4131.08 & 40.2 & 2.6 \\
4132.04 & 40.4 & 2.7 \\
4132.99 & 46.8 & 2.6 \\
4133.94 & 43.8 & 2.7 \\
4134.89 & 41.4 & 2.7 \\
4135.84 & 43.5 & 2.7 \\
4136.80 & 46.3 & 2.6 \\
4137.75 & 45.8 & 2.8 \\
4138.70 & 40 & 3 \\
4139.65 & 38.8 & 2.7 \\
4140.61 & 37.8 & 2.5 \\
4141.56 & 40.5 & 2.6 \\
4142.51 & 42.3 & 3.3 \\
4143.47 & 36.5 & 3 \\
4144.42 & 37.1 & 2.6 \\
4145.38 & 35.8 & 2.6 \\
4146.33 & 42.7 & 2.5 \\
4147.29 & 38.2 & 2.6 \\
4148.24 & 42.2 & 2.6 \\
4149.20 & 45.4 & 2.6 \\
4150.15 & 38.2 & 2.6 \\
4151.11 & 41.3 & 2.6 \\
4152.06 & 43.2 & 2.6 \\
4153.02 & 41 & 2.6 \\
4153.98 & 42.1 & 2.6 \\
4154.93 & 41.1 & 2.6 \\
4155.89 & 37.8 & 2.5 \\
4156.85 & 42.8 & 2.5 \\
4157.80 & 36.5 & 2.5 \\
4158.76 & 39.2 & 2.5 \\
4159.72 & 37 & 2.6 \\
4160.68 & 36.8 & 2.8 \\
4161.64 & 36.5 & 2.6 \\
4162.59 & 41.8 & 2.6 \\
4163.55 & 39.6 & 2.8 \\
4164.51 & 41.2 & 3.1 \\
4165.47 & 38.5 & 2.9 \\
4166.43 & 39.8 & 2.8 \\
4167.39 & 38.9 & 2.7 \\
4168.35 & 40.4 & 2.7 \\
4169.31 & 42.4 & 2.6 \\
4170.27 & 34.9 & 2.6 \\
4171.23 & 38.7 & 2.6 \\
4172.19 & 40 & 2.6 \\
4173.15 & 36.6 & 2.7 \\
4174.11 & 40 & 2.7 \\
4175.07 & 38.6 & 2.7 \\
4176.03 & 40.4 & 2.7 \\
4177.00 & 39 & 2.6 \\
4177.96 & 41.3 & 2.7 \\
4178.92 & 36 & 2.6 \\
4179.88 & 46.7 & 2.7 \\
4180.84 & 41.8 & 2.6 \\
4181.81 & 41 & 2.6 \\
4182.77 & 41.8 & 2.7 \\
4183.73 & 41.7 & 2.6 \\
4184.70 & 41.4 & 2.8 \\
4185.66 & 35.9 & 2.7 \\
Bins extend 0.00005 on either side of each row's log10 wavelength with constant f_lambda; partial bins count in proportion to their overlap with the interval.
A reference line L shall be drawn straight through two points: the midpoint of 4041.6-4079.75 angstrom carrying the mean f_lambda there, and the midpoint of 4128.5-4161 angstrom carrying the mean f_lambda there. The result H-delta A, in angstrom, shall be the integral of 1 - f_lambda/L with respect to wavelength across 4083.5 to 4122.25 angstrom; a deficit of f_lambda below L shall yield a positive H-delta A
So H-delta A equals -4.27 angstrom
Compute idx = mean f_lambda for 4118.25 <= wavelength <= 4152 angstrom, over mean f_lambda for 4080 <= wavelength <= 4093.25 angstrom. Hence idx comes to 0.9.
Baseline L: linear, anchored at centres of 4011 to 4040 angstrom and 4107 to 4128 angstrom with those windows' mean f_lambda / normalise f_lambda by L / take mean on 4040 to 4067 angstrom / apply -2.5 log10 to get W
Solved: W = 0.03 mag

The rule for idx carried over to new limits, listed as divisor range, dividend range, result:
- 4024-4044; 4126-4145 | 1.04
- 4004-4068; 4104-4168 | 1.03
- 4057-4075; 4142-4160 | 0.94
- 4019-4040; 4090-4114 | 1.17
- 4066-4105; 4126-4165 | 0.89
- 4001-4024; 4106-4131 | 1.07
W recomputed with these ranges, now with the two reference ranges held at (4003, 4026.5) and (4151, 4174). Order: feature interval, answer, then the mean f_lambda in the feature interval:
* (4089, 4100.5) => -0.16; 47.1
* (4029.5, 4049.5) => 0.05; 39.6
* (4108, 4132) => -0.11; 44.4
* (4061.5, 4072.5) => -0.05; 43.2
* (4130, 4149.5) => -0.04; 41.4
